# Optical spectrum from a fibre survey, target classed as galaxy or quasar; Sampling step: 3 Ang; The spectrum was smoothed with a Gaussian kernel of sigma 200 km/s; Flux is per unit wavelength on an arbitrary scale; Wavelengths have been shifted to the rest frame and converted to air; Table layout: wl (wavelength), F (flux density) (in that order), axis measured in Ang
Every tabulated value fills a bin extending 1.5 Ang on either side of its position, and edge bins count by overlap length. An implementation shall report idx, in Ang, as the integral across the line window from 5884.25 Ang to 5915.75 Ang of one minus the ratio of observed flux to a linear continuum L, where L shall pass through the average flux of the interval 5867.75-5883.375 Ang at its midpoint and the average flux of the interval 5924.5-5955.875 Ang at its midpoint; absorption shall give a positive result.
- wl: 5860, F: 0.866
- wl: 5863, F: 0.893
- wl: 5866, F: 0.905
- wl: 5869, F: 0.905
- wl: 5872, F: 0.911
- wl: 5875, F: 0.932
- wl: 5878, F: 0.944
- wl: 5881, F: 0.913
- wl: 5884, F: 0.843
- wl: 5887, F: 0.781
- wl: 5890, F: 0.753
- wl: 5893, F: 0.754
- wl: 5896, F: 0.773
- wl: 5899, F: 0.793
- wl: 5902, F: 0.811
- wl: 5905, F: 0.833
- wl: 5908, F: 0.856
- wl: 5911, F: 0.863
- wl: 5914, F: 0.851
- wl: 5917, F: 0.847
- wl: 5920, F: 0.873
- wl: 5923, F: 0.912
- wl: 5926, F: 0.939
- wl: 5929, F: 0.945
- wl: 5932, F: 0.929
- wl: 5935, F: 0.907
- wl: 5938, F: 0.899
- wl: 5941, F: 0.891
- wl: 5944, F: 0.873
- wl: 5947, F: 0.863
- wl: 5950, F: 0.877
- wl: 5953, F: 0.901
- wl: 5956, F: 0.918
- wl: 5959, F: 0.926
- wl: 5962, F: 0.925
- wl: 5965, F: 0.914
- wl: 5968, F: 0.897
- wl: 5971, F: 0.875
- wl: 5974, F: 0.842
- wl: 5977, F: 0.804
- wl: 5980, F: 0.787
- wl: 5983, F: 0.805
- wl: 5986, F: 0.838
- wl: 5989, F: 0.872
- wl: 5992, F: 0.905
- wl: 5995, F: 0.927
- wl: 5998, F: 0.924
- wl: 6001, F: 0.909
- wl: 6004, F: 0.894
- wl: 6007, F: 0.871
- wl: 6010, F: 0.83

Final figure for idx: 3.6 Ang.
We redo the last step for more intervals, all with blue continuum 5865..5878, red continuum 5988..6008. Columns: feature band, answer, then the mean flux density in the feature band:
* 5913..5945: 0.4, 0.898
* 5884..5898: 2.1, 0.775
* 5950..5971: 0.0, 0.908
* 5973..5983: 1.1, 0.809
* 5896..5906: 1.2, 0.805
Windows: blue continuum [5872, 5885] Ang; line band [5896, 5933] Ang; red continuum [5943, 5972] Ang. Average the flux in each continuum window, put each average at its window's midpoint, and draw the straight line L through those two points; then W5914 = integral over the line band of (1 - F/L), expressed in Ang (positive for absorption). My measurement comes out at 1.6 Ang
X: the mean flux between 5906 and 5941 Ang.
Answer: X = 0.892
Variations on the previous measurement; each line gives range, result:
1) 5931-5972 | 0.9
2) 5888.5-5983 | 0.865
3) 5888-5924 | 0.825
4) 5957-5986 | 0.863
